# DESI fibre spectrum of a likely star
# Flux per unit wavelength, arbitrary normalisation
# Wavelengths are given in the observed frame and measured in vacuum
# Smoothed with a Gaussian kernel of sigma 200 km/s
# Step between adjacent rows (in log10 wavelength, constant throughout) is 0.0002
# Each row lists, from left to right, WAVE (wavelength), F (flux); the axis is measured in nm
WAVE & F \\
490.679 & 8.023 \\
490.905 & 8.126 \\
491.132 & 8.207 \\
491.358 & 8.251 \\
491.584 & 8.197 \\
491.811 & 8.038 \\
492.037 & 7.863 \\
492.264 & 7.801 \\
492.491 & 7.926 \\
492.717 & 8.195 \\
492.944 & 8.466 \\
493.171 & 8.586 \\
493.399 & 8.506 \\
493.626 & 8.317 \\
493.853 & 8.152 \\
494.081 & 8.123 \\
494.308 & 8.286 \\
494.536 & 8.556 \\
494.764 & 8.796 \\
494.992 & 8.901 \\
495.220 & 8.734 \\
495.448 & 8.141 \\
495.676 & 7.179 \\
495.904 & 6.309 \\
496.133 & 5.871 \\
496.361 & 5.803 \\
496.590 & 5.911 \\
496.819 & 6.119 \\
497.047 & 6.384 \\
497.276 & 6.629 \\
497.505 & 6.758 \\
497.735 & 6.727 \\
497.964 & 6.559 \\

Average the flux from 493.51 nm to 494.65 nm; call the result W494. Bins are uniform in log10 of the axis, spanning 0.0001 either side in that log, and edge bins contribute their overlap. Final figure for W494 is 8.29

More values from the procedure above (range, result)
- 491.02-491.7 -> 8.22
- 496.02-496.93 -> 5.92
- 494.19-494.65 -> 8.42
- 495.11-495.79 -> 8.02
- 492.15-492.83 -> 7.98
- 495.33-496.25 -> 6.88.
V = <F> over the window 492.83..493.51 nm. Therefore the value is 8.51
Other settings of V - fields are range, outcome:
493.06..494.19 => 8.33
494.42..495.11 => 8.74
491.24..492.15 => 8.09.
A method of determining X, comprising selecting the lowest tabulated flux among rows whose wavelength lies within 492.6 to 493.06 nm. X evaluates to 8.195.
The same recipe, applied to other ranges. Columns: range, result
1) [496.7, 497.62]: 6.119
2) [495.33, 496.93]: 5.803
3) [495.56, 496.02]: 6.309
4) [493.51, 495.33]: 8.123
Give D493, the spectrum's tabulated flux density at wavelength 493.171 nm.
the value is 8.586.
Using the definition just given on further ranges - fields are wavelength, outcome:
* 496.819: 6.119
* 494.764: 8.796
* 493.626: 8.317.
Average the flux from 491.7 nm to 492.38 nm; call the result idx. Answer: 7.9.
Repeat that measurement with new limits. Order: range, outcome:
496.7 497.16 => 6.26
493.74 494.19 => 8.13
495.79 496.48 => 5.99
